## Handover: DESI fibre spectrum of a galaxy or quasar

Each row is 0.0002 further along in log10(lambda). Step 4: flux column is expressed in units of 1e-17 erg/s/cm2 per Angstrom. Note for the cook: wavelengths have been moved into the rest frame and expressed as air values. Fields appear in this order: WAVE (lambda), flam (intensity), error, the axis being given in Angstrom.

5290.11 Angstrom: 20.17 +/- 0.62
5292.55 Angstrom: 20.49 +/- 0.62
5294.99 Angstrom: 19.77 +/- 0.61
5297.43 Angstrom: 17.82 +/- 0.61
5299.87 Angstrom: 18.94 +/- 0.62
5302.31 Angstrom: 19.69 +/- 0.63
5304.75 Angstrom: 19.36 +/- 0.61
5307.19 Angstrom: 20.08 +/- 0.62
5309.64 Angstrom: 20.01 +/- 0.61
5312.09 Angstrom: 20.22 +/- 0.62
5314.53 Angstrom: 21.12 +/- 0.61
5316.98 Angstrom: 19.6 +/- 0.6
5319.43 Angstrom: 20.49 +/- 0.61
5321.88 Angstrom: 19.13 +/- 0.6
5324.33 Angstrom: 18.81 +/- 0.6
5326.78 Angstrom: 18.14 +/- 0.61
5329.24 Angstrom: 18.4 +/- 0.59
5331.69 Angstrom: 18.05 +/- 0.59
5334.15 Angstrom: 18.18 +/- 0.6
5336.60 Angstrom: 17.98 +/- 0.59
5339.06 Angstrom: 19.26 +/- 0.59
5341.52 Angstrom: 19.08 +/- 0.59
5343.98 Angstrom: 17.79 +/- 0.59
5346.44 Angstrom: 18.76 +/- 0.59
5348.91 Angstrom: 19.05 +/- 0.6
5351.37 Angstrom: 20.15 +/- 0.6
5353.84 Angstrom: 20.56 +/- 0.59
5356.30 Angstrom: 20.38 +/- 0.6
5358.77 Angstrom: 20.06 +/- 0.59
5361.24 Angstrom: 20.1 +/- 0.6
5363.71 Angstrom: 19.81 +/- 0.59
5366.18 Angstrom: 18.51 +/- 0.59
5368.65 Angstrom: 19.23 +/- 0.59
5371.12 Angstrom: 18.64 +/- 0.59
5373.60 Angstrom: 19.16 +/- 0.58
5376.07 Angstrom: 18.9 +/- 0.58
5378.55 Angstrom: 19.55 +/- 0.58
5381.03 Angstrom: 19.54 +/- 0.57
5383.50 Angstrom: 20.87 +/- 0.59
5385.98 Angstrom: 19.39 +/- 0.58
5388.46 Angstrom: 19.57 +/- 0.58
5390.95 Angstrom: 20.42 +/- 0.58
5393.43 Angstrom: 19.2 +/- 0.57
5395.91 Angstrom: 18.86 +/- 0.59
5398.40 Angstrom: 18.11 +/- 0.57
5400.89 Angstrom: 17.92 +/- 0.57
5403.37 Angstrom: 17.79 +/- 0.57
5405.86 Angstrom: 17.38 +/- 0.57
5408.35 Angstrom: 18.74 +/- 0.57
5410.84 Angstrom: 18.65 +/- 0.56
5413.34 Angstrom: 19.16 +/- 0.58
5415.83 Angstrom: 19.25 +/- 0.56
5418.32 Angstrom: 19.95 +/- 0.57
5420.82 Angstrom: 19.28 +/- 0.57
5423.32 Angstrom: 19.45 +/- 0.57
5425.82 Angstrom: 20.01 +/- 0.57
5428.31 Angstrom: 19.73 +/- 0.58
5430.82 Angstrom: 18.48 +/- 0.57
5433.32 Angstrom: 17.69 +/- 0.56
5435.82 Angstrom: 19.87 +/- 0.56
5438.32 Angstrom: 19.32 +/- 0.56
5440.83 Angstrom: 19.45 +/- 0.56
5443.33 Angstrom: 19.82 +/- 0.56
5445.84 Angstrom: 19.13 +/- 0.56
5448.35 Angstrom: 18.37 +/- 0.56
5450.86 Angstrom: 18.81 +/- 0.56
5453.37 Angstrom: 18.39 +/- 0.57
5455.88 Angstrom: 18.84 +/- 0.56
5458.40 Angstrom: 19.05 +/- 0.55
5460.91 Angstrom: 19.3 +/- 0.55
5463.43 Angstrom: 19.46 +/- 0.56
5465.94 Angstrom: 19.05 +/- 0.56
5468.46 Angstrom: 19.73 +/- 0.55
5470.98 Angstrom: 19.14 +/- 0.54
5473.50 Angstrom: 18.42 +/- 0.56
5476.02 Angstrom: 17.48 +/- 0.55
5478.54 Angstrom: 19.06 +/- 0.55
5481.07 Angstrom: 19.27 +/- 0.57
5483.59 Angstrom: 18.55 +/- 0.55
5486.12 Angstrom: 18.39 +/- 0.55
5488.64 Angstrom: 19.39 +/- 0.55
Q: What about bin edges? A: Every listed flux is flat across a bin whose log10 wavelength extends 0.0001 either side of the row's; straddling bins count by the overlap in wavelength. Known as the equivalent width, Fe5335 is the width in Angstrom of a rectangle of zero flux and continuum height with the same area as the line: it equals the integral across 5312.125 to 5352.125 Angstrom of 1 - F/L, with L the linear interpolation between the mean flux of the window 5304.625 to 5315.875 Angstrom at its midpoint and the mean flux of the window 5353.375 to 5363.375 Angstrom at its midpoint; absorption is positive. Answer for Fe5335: 2.4 Angstrom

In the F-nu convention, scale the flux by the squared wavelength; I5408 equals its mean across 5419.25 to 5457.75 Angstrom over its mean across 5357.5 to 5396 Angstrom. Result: 1.00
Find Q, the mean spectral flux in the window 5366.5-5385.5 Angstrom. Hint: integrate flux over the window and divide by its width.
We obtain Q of 19.4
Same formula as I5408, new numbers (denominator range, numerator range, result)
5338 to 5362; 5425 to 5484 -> 1.01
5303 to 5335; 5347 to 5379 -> 1.02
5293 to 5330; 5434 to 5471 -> 1.04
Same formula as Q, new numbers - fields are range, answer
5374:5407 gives 19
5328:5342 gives 18.5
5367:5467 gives 19.1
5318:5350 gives 18.7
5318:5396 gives 19.3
